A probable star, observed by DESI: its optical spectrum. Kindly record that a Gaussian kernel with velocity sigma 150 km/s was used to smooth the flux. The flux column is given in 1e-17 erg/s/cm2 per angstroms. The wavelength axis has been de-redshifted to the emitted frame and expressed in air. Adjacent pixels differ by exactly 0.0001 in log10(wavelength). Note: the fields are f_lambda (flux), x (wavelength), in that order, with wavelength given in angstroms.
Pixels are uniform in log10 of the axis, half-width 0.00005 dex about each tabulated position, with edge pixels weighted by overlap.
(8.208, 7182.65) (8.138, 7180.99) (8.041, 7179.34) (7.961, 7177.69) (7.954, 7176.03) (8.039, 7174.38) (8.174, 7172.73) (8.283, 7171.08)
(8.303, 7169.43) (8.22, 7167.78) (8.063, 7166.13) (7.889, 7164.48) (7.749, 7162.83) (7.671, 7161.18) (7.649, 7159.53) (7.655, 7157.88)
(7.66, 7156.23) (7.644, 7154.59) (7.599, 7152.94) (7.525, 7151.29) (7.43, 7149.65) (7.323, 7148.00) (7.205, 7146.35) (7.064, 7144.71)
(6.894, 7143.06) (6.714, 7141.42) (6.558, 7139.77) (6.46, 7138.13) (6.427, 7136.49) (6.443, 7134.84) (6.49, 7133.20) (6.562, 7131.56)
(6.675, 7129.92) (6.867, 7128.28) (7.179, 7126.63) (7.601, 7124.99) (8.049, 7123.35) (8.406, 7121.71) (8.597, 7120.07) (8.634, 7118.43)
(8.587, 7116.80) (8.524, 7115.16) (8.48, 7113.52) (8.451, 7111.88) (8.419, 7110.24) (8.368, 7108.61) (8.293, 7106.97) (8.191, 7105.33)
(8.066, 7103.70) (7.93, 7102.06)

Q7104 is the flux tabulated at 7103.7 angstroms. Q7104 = 8.066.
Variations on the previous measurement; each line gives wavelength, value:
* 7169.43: 8.303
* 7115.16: 8.524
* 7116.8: 8.587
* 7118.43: 8.634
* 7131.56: 6.562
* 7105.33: 8.191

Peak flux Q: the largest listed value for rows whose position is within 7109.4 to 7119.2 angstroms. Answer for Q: 8.634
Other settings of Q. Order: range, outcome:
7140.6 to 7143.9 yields 6.894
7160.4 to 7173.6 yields 8.303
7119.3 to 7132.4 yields 8.597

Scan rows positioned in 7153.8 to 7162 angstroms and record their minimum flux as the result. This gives 7.644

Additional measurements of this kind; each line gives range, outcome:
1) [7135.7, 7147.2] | 6.427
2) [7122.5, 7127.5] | 7.179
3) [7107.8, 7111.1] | 8.368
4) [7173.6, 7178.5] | 7.954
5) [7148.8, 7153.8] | 7.43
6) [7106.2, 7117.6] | 8.293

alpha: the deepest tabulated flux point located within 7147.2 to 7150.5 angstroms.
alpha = 7.323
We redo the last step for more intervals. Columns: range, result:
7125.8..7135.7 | 6.443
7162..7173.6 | 7.749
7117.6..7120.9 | 8.597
